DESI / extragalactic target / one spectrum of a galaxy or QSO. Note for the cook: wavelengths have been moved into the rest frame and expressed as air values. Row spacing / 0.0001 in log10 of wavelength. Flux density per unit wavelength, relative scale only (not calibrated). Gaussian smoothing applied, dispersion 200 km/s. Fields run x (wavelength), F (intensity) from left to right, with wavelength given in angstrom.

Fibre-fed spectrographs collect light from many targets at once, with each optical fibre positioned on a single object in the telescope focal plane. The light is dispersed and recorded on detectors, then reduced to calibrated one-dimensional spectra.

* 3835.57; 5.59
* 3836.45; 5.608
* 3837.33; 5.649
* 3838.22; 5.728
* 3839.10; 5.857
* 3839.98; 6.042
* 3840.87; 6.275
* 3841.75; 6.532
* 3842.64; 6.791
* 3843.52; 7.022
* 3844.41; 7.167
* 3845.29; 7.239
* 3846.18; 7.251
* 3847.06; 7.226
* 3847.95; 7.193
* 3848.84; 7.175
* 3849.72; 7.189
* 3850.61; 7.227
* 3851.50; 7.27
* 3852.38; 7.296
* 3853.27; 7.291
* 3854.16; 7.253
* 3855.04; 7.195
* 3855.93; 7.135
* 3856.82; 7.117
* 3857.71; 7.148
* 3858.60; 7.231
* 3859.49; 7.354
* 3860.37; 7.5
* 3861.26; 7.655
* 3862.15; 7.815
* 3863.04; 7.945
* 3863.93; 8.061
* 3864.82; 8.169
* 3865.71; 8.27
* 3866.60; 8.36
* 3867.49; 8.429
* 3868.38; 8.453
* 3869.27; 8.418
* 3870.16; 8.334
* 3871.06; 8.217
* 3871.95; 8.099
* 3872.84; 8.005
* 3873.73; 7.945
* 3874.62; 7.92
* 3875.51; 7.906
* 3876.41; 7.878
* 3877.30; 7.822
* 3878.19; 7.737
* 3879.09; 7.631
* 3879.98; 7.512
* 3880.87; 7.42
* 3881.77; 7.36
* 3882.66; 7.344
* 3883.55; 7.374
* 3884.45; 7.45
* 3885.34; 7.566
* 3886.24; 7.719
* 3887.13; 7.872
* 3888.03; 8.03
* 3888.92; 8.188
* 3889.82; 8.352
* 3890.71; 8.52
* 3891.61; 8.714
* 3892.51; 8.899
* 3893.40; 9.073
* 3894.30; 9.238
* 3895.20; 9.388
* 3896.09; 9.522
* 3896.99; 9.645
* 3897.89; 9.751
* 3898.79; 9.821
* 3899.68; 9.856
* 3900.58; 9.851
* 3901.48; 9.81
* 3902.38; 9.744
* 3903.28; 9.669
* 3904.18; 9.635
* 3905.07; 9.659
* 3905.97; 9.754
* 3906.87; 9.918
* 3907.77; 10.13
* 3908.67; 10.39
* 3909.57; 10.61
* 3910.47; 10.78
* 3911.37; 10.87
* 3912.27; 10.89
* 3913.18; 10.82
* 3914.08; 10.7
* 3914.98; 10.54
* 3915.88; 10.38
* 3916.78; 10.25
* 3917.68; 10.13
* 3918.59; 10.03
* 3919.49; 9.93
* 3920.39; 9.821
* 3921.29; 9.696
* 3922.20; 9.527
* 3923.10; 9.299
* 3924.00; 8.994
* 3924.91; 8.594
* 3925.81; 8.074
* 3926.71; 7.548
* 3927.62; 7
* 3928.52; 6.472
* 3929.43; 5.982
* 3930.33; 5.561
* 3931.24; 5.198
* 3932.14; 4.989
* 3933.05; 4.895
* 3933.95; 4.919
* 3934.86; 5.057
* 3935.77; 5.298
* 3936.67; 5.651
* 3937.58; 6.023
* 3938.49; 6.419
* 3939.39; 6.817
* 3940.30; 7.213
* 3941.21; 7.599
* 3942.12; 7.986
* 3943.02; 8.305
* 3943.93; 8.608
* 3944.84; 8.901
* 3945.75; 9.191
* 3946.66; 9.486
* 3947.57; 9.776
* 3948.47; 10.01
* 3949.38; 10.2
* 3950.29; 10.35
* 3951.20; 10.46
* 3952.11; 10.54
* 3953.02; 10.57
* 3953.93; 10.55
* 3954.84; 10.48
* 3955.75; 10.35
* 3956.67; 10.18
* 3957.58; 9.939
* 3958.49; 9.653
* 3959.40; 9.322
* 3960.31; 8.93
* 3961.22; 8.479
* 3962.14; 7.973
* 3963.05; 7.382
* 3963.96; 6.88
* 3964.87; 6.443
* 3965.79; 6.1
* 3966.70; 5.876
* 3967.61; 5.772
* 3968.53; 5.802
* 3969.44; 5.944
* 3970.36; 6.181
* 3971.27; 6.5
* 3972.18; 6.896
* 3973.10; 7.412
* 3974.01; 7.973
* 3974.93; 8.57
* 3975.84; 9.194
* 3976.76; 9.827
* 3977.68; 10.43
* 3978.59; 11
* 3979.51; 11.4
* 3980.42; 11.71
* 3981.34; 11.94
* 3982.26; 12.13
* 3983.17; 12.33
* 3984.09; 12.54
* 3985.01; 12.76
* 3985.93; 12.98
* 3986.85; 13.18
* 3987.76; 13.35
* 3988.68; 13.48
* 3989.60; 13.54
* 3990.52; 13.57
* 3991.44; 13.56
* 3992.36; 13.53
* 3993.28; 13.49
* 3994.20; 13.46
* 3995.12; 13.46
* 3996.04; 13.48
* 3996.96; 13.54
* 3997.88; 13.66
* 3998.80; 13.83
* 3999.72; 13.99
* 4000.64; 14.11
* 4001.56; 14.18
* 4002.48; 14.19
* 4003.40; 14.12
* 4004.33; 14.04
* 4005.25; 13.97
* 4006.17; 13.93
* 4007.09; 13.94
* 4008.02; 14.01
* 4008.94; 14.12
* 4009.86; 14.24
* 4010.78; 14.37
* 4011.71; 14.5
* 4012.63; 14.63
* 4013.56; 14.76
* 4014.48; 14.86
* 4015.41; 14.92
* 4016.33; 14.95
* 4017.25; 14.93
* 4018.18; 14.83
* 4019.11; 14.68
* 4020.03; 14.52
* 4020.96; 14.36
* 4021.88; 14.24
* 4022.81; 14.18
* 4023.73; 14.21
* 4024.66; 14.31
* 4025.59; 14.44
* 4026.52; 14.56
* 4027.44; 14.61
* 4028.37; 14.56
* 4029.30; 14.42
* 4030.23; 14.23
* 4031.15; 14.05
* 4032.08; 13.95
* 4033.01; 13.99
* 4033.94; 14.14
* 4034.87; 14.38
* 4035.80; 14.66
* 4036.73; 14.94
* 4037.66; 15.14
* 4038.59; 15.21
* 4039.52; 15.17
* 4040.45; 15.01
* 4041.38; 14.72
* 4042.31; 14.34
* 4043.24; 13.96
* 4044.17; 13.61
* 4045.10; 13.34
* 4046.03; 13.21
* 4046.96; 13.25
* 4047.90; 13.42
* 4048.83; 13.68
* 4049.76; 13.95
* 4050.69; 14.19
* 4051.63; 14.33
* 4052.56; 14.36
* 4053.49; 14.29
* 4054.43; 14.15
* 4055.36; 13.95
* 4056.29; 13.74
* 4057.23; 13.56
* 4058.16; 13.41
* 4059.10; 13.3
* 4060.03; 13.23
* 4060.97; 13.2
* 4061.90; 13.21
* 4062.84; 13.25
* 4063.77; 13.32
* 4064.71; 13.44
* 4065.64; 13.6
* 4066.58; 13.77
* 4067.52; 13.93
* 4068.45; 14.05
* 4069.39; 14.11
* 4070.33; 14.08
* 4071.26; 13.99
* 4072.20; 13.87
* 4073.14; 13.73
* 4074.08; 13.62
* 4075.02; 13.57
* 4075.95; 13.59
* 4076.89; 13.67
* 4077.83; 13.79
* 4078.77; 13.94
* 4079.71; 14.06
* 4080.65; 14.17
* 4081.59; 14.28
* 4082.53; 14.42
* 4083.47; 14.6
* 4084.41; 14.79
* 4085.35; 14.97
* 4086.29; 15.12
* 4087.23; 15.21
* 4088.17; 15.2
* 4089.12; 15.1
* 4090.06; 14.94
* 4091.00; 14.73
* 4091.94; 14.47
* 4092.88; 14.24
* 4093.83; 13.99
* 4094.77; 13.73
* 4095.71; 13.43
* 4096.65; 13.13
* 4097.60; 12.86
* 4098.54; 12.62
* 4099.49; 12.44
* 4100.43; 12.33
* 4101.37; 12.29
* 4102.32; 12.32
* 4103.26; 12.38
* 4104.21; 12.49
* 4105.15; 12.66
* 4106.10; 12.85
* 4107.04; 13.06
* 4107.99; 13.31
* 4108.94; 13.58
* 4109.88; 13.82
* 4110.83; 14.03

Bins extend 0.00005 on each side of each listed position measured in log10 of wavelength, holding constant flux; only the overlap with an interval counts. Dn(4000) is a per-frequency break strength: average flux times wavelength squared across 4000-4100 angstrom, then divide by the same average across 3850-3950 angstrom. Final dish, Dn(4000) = 1.8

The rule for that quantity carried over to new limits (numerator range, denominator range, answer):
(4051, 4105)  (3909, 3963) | 1.70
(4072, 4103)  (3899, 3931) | 1.61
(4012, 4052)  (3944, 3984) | 1.64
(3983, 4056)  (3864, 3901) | 1.81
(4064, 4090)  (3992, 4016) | 1.05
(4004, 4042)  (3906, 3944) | 1.84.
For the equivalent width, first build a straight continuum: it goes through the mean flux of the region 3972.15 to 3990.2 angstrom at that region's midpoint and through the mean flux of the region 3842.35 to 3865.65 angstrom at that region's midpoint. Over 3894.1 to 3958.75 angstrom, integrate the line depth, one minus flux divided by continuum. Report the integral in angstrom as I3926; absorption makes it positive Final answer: 3.9 angstrom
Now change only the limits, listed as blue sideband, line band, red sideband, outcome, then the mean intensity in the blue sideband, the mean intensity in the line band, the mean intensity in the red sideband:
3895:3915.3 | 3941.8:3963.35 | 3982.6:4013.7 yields 4.4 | 10.1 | 9.51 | 13.7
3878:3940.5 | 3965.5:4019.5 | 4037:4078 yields -2.6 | 8.48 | 12.2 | 13.9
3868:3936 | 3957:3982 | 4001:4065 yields 6.9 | 8.57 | 8.32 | 14.2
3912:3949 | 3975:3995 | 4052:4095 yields -3.7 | 8.1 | 12.3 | 14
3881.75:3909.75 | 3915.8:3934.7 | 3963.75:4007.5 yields 3.6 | 9.04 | 7.87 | 11.3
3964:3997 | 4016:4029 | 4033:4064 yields -1.9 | 10.5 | 14.5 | 14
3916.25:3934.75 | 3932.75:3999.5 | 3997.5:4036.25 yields 7.2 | 7.8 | 9.64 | 14.3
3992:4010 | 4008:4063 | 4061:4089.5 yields -1.0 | 13.9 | 14.2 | 14.1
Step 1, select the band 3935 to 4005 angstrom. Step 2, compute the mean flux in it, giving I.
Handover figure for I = 10.1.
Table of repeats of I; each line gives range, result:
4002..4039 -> 14.4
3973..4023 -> 13.2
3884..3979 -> 8.6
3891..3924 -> 9.89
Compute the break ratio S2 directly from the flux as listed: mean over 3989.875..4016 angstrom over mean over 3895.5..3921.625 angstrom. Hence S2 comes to 1.4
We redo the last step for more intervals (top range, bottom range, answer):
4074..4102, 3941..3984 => 1.55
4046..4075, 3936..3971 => 1.65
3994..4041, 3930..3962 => 1.74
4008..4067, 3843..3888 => 1.86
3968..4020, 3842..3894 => 1.62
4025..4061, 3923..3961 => 1.74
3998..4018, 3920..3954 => 1.81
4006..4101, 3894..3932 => 1.51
